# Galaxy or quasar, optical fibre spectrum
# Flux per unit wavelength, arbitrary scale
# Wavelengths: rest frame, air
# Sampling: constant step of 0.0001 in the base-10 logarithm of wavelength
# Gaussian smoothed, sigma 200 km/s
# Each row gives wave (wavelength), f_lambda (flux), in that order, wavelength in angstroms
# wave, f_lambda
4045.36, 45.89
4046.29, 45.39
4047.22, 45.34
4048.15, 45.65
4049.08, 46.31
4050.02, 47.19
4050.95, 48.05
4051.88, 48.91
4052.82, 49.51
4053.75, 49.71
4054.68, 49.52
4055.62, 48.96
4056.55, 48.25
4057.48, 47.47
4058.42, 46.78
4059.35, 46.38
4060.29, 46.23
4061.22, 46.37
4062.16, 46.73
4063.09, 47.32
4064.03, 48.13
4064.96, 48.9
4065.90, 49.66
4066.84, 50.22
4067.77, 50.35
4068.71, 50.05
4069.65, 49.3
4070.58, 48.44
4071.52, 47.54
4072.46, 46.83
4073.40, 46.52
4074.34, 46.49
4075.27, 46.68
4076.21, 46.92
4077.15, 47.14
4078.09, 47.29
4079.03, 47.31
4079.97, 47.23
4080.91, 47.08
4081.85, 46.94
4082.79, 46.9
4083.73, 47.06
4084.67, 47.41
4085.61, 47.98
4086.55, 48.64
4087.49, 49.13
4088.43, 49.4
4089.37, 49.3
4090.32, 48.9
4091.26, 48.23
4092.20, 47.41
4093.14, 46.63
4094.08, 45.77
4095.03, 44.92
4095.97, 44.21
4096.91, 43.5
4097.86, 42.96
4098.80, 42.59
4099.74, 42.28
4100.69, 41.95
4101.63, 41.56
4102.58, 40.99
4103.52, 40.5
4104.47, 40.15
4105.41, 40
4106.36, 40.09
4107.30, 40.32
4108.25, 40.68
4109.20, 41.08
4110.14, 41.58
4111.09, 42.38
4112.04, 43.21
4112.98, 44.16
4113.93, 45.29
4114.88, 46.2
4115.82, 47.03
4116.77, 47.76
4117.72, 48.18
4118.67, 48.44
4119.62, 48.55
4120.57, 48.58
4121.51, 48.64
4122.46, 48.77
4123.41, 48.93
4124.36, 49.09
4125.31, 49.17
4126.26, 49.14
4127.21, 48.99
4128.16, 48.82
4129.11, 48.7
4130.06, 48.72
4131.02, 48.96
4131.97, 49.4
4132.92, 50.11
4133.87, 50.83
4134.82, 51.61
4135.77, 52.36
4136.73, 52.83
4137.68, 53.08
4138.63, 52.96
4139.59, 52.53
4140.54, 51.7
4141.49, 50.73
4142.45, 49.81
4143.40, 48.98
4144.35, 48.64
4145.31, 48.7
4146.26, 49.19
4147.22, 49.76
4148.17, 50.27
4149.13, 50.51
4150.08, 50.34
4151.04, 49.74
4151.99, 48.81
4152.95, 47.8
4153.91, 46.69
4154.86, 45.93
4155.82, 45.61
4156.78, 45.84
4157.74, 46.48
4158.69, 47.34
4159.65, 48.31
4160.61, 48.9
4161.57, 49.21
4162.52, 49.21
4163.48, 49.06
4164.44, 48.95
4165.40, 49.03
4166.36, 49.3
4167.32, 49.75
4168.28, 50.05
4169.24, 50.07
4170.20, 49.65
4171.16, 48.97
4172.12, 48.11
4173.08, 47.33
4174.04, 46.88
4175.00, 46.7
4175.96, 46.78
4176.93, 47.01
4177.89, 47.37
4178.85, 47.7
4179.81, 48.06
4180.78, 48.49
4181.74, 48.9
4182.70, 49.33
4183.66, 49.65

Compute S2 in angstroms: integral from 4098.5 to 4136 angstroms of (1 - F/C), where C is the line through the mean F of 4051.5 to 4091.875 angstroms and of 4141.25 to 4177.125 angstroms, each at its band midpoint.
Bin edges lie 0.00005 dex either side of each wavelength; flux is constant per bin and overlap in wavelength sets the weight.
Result 1.9 angstroms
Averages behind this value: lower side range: 48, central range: 45.9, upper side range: 48.5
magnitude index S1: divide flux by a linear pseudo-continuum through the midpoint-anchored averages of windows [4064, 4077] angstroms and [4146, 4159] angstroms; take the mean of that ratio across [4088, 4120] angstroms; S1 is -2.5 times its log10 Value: 0.09 mag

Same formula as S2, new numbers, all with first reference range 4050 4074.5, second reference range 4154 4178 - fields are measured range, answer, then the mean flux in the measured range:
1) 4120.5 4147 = -1.06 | 50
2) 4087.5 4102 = 0.81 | 45.5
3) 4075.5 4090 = 0.13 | 47.7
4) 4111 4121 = 0.34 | 46.5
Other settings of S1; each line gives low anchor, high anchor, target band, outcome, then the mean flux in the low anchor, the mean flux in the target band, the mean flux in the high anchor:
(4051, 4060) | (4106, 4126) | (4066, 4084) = -0.01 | 48.3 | 47.7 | 45.7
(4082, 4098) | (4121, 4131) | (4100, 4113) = 0.16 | 47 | 41.2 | 48.9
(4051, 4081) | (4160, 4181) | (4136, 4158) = -0.02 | 48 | 49.5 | 48.5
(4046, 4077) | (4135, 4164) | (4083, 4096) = 0.02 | 47.8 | 47.6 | 49.4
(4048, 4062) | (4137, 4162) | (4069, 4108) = 0.06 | 47.7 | 45.6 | 49.2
